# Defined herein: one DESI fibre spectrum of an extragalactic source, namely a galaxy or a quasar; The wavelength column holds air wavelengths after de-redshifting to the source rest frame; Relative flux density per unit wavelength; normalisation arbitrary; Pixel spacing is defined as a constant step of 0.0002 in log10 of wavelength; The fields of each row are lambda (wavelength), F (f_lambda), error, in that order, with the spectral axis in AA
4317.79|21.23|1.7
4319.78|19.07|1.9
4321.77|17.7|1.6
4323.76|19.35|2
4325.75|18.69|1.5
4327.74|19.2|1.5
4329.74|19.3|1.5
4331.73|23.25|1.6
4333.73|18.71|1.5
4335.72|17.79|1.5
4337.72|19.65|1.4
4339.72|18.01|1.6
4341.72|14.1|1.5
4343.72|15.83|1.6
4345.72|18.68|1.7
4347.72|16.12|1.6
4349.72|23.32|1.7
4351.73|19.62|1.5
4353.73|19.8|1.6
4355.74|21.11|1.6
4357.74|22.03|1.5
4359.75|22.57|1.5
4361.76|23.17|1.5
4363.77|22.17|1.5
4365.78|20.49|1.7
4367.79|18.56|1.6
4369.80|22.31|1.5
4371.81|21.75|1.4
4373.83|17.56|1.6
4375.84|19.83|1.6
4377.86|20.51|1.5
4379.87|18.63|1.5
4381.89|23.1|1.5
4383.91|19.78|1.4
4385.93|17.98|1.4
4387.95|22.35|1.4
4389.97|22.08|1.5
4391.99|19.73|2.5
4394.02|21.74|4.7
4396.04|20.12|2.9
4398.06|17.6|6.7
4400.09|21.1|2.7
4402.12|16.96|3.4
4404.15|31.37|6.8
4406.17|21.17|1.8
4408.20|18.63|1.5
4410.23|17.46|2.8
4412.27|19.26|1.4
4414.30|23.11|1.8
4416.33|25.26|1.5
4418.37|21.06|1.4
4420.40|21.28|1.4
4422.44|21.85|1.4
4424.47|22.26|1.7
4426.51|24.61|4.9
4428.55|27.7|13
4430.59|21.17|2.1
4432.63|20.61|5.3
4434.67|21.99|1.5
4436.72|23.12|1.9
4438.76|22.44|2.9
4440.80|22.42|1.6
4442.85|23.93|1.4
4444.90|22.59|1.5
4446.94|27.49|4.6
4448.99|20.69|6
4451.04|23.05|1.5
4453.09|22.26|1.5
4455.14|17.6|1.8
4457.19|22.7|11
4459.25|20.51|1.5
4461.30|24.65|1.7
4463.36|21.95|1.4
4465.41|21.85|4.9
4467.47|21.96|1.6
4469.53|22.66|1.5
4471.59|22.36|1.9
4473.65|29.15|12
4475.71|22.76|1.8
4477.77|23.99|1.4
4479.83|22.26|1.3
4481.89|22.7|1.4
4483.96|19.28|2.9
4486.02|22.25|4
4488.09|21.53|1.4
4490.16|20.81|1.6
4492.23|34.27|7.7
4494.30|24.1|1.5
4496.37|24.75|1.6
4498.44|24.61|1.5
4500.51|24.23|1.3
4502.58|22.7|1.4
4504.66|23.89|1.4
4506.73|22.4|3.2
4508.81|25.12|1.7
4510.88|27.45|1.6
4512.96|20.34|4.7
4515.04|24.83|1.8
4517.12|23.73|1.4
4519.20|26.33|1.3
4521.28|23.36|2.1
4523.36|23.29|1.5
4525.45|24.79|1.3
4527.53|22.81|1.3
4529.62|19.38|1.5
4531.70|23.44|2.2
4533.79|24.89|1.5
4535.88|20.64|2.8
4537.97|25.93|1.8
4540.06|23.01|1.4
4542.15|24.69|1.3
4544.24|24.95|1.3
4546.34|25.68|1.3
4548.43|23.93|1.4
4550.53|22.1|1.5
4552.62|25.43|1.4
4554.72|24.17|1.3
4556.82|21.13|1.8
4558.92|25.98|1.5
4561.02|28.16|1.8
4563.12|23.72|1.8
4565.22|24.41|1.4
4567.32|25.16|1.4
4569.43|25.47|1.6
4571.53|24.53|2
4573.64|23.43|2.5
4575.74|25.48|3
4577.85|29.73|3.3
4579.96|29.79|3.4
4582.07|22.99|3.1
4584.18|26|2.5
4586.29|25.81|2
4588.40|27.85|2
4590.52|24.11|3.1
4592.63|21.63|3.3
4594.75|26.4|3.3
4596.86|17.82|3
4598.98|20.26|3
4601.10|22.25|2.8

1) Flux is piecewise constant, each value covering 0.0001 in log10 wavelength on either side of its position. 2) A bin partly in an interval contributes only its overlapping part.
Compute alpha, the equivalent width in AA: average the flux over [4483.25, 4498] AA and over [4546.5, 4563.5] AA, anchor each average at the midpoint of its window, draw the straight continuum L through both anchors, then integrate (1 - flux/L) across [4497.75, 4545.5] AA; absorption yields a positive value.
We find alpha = 0.8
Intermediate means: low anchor 24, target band 23.8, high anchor 24.4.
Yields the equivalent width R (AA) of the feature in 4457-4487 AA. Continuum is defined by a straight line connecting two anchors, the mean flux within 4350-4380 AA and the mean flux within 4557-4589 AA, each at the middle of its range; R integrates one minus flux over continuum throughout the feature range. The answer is 0.8 AA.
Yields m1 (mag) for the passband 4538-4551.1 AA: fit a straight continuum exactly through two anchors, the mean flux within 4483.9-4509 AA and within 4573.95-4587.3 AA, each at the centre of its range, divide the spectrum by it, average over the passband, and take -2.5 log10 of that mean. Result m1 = 0.05 mag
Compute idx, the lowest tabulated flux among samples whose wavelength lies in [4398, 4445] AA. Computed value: 16.96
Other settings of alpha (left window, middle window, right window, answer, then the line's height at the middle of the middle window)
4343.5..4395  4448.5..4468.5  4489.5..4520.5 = 1.28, 23.2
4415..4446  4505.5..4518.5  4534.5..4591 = 0.07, 24.2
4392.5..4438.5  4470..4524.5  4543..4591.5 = -0.69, 23.6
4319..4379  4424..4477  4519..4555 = -2.42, 21.9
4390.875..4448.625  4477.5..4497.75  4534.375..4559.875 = -0.45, 23.1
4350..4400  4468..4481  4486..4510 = -0.09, 23.6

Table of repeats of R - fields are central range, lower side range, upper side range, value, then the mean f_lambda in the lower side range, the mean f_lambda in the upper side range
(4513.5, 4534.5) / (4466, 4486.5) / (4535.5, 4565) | 0.2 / 22.9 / 24.3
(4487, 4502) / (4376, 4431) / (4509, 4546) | -1.1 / 21.4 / 23.8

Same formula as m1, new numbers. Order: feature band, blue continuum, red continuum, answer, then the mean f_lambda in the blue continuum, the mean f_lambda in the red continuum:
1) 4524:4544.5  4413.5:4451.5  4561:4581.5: 0.07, 23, 25.8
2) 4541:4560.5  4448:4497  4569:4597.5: 0.01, 22.9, 25.2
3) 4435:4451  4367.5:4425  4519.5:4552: -0.07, 20.9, 23.6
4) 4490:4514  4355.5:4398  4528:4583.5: -0.06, 20.8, 24.5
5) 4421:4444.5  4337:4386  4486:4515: -0.04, 19.9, 24.3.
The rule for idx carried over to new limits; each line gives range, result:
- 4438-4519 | 17.6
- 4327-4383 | 14.1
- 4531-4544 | 20.64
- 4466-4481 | 21.96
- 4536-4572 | 21.13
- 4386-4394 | 19.73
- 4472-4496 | 19.28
